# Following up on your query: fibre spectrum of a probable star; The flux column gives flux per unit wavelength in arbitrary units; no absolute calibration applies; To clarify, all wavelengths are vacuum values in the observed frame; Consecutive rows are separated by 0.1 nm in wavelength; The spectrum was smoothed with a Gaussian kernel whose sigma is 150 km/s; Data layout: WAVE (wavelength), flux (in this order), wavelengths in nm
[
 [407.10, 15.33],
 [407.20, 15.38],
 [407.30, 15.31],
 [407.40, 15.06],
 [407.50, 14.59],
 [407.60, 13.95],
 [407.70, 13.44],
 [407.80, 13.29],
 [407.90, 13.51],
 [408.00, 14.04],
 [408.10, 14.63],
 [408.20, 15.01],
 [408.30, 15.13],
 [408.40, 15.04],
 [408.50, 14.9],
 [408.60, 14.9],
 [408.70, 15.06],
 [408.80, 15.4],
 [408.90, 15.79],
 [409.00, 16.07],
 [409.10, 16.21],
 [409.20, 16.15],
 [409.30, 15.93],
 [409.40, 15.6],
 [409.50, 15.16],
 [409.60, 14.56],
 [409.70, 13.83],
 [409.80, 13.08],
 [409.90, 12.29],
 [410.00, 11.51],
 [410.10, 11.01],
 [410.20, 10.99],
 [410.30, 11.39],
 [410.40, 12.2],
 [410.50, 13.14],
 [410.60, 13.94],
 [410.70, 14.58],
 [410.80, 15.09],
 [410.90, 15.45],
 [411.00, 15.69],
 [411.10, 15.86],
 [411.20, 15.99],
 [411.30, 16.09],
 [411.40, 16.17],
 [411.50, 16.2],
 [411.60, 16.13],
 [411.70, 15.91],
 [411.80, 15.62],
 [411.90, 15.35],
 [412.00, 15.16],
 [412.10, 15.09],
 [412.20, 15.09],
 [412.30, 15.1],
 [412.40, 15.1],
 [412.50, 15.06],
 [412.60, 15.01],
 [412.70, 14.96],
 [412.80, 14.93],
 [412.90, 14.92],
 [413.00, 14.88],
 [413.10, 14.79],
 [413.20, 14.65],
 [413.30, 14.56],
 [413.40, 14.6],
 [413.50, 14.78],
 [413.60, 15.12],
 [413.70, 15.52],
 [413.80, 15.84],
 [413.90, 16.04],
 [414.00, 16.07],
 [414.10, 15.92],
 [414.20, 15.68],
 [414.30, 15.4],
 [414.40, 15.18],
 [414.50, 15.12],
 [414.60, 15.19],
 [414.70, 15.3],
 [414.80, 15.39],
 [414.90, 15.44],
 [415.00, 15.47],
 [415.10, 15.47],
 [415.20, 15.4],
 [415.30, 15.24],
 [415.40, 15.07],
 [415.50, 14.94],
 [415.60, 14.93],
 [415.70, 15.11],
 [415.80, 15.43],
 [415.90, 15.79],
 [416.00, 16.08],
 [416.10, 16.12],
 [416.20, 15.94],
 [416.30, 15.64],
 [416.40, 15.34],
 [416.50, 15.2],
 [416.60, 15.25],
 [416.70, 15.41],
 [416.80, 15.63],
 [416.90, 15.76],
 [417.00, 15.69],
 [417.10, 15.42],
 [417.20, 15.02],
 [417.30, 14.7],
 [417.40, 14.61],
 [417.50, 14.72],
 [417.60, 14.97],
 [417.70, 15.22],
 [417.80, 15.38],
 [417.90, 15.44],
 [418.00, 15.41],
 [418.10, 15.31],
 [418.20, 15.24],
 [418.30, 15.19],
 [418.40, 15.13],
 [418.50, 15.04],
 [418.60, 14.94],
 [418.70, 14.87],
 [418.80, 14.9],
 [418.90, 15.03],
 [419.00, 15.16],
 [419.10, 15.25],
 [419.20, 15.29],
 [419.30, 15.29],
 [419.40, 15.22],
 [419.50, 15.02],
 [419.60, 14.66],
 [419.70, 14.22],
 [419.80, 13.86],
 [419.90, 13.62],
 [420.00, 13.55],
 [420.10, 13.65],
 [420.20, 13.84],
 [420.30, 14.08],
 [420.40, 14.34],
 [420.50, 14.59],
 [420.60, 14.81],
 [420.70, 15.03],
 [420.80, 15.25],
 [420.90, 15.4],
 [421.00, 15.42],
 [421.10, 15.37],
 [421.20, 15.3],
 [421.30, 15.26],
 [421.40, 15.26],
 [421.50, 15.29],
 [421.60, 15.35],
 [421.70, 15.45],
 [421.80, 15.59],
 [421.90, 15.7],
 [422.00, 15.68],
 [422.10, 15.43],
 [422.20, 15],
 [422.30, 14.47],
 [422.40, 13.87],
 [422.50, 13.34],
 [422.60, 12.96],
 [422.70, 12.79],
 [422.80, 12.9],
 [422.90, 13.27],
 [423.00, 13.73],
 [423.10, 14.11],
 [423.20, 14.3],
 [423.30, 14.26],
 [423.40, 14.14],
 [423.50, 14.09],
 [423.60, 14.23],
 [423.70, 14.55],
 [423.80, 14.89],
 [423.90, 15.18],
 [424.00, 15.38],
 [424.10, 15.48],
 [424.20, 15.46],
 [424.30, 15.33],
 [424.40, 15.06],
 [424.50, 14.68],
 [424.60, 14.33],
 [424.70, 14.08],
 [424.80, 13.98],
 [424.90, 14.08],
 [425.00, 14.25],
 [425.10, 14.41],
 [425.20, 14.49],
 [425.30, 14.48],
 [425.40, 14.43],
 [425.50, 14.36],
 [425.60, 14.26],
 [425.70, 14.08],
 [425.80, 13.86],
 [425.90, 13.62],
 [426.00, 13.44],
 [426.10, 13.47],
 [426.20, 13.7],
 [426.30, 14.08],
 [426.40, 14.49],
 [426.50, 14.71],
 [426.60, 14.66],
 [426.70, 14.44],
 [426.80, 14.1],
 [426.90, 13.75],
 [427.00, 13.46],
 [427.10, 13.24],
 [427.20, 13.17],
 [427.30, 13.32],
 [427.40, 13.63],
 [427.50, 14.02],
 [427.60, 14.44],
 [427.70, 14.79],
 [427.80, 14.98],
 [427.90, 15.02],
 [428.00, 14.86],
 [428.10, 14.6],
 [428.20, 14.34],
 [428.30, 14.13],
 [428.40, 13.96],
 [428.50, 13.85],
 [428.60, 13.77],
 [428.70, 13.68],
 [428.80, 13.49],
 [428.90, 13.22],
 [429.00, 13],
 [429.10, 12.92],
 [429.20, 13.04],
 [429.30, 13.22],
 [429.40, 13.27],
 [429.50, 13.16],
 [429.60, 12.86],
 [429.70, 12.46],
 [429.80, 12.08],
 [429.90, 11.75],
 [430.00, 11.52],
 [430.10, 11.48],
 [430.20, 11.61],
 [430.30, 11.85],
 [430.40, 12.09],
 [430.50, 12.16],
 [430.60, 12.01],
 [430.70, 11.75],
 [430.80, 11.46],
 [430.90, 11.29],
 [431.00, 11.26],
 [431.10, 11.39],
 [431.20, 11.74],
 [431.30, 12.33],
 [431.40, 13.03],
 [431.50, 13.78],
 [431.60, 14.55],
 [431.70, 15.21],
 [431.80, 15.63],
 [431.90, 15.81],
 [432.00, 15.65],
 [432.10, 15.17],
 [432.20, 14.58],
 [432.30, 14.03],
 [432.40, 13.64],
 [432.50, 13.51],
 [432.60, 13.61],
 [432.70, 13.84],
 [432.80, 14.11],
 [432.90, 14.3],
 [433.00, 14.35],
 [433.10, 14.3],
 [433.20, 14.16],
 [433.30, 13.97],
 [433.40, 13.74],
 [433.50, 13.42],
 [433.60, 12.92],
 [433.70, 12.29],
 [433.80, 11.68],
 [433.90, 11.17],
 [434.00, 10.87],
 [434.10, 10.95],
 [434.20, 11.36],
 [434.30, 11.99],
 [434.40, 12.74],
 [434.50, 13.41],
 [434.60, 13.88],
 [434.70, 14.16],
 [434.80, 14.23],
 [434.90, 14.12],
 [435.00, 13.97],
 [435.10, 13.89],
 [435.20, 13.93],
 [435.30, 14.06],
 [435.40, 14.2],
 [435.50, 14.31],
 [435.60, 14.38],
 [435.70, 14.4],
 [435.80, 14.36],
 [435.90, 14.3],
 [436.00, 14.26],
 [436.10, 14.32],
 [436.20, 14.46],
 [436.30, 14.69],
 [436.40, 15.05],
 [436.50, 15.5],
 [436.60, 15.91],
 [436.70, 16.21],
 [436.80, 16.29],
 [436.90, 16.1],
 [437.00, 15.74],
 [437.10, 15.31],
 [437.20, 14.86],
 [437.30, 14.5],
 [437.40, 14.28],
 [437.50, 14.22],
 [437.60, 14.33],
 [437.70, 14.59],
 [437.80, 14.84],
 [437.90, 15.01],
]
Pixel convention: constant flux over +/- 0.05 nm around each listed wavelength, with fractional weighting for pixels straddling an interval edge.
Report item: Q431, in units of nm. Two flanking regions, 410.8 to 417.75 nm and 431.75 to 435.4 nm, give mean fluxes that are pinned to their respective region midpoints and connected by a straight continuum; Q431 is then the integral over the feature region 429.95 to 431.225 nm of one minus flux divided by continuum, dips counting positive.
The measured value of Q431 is 0.20 nm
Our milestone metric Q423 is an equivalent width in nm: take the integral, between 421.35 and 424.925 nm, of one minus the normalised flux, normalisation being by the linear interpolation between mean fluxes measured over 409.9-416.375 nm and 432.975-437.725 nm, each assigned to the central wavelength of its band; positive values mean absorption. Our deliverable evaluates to 0.00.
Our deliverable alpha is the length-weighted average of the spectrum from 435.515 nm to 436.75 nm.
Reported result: 14.8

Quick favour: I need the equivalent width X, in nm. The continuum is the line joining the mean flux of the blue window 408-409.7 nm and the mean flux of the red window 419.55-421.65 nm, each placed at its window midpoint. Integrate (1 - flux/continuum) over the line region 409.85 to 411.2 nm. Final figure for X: 0.156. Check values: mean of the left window 15.3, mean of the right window 14.7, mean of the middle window 13.4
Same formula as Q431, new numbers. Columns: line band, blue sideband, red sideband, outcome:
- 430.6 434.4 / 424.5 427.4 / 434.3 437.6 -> 0.31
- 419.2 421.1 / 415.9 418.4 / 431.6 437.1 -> 0.07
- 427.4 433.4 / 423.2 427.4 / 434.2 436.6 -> 0.32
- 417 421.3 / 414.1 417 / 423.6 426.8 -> 0.05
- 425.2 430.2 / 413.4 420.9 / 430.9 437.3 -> 0.24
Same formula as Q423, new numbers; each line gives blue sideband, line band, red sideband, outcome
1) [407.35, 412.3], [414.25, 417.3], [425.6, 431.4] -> -0.262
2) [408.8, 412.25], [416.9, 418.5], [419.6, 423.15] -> -0.068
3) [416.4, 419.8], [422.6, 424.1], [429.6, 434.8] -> 0.020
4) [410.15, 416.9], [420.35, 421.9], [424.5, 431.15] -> -0.103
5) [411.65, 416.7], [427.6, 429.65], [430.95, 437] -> 0.063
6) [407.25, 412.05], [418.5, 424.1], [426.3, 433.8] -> -0.271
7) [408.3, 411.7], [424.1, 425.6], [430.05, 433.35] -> -0.090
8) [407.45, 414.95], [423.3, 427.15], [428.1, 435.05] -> -0.187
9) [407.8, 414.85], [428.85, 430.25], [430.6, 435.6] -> 0.111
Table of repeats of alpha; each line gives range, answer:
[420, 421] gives 14.5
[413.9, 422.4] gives 15.2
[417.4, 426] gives 14.7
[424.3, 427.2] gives 14.1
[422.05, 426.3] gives 14.2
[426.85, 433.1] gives 13.4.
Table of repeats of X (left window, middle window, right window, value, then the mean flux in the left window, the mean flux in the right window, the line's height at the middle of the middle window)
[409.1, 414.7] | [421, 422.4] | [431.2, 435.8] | -0.09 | 14.8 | 13.7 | 14.3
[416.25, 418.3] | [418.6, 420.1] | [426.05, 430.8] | 0.02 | 15.3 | 13.4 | 14.9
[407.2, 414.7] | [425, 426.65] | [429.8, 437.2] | -0.02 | 14.8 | 13.6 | 14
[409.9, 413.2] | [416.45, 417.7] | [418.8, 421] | -0.05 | 14.6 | 14.7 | 14.6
